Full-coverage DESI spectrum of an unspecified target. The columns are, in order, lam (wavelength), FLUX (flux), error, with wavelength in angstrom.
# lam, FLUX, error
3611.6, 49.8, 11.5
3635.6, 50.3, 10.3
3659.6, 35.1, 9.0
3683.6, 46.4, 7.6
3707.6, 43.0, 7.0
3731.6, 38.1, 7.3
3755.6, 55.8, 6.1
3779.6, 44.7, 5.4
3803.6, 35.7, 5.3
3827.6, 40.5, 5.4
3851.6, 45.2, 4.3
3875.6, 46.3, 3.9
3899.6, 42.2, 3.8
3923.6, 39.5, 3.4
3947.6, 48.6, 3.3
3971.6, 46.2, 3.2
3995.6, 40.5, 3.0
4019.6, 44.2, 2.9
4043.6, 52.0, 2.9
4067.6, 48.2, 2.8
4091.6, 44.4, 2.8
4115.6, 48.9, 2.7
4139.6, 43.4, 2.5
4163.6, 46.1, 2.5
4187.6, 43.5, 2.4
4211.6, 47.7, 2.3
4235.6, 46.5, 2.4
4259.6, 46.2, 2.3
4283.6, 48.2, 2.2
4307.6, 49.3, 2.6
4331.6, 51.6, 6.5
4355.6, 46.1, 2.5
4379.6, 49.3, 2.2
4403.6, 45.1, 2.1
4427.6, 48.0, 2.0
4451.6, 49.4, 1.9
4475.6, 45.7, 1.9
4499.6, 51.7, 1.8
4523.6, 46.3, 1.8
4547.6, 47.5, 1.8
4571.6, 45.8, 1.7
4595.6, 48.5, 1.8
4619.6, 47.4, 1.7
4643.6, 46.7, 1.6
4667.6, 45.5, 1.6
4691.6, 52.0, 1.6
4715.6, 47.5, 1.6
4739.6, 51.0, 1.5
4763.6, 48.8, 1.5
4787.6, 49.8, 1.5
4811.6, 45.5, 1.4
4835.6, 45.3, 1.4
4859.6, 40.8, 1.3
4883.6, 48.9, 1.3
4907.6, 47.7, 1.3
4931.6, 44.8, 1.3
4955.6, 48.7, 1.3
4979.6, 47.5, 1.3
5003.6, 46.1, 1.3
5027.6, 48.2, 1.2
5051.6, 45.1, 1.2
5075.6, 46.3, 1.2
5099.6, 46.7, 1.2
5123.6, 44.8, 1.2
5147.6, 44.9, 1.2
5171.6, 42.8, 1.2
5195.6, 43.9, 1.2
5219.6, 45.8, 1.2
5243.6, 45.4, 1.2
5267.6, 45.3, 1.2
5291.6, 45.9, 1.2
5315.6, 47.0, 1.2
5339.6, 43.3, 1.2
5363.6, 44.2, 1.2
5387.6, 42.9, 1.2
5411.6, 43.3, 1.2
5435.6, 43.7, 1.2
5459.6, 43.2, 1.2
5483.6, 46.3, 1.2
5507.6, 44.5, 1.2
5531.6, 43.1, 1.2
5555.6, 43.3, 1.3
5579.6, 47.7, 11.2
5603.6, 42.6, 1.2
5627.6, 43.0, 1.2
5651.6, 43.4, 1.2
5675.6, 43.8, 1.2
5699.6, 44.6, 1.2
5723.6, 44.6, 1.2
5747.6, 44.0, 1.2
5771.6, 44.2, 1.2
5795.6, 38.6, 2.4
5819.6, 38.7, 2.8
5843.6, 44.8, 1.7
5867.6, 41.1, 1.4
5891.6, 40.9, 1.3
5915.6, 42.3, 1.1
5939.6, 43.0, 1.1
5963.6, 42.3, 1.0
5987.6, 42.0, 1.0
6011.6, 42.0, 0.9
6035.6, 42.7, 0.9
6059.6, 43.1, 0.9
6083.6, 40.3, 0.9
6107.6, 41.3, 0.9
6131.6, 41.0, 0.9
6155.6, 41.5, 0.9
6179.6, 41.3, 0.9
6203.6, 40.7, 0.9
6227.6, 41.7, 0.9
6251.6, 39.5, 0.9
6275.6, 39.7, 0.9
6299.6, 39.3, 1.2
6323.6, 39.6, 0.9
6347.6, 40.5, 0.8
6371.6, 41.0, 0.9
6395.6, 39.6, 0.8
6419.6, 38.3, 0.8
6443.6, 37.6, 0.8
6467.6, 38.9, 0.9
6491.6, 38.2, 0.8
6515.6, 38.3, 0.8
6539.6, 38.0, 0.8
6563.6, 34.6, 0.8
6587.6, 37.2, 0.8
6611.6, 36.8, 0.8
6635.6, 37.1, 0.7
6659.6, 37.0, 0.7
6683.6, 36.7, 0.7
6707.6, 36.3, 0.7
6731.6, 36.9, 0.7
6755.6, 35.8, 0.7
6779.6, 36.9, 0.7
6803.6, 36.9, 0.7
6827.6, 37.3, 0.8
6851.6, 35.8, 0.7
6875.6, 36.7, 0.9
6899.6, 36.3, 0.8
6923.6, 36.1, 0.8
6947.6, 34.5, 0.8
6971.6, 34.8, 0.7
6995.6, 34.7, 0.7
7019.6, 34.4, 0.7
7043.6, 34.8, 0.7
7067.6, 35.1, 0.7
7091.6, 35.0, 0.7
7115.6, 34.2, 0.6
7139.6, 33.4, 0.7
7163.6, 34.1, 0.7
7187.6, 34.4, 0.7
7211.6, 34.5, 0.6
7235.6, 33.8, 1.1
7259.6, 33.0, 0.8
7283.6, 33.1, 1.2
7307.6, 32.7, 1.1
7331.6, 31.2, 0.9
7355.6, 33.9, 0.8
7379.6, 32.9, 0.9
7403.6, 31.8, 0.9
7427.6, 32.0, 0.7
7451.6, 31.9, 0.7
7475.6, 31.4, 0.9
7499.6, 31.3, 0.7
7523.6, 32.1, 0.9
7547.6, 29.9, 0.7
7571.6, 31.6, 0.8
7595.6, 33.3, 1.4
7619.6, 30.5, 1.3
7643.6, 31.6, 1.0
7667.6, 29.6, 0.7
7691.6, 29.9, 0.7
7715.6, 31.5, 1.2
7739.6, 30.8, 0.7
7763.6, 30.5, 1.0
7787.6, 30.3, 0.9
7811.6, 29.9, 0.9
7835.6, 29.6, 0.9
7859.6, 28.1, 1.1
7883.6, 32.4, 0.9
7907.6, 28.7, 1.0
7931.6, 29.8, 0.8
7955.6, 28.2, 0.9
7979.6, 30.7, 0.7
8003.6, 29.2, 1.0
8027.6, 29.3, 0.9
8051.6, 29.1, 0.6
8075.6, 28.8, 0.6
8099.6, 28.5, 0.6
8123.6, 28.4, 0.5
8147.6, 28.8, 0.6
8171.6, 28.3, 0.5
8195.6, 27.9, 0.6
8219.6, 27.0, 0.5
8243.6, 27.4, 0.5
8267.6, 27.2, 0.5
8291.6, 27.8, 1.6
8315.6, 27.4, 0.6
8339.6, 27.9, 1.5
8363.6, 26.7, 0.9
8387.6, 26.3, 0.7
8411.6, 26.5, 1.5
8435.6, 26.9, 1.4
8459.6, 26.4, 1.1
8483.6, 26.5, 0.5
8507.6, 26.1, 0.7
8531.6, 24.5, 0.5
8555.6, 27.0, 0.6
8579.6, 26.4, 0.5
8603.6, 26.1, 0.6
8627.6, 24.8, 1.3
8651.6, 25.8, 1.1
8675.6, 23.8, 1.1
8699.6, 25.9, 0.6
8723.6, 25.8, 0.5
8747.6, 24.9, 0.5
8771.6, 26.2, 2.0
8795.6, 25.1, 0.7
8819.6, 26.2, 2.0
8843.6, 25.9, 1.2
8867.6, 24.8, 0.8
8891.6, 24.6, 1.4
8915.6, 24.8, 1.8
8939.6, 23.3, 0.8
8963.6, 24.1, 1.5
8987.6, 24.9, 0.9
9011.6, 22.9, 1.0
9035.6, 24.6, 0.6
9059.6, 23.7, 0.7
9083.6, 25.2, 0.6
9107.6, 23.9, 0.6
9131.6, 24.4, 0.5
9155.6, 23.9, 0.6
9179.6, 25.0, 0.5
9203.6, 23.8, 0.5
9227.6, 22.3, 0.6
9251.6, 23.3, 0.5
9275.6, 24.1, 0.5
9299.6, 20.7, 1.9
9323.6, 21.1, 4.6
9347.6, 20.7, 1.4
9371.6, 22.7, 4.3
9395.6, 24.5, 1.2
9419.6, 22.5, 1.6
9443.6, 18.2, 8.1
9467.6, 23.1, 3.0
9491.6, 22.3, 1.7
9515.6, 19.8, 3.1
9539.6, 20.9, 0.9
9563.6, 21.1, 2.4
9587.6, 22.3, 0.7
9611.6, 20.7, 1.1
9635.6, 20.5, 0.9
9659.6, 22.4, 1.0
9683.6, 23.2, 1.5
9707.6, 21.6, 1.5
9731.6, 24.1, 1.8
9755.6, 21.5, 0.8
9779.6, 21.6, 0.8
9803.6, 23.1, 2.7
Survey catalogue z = 0.000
